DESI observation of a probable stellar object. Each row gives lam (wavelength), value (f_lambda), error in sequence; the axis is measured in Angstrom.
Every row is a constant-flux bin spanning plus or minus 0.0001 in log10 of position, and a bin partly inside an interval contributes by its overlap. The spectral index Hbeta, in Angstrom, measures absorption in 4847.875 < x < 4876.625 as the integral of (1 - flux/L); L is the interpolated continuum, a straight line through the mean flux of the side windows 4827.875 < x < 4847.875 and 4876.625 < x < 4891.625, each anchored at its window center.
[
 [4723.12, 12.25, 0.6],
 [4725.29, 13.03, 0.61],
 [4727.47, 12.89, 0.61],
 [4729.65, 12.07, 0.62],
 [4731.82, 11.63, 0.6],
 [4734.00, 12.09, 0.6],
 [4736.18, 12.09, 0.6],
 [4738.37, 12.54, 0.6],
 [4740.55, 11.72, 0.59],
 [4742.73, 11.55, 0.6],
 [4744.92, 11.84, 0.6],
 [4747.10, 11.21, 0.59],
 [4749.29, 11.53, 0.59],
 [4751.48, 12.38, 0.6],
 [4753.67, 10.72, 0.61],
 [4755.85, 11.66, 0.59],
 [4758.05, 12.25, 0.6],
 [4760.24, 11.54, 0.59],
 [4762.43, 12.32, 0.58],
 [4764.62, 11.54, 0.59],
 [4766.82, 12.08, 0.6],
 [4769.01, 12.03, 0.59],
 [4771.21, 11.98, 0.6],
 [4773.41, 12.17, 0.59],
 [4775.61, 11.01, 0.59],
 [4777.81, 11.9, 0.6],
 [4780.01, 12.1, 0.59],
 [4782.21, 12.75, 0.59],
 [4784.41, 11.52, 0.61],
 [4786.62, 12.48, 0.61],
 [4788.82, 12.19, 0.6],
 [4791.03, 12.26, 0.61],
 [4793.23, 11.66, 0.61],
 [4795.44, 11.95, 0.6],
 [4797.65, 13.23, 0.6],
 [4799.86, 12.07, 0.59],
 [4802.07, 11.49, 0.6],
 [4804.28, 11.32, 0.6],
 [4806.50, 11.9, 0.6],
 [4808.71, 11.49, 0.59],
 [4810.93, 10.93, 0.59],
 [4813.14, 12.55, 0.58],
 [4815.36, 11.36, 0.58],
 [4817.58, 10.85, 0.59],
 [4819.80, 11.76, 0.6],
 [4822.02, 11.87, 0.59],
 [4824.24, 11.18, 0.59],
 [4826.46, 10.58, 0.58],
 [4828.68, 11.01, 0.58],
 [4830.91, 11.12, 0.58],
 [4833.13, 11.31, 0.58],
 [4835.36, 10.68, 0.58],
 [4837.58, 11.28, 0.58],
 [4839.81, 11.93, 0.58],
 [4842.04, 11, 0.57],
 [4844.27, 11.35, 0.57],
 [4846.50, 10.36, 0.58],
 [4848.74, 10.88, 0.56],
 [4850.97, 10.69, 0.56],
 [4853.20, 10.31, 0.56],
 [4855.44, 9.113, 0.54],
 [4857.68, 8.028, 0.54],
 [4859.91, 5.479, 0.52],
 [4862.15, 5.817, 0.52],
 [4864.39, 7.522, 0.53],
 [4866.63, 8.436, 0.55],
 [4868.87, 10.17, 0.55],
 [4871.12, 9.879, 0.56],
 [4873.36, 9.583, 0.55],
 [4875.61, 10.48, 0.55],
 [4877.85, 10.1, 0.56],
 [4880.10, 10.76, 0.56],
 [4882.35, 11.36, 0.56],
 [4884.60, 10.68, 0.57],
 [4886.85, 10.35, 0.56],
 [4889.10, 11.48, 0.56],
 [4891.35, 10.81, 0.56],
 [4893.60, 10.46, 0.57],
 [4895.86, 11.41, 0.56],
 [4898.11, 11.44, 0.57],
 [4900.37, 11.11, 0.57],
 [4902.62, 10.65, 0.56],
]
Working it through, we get 5.3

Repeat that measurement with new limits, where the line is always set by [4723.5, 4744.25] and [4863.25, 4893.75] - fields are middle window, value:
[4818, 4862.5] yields 1.3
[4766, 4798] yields -1.6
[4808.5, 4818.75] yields -0.4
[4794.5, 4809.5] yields -1.0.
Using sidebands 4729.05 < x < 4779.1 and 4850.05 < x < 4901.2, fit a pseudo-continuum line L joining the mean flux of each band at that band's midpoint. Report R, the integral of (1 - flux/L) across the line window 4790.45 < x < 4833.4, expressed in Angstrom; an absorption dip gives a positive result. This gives -2.9 Angstrom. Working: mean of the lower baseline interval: 11.8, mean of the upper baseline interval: 9.79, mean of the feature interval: 11.6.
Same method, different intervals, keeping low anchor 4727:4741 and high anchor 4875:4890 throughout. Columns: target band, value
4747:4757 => 0.4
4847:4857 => 0.8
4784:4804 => -0.9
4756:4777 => -0.1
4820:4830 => 0.1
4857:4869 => 3.9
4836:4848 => 0.0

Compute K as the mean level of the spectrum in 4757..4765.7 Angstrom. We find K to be 11.9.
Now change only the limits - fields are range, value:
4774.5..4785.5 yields 11.9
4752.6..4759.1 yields 11.5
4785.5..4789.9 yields 12.3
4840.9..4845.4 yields 11.2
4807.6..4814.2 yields 11.7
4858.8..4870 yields 7.48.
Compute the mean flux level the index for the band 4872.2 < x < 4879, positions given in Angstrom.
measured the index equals 10.1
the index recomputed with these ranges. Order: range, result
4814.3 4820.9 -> 11.3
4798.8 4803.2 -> 11.8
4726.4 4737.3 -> 12.2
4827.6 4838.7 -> 11.1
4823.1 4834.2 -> 11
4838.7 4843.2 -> 11.5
